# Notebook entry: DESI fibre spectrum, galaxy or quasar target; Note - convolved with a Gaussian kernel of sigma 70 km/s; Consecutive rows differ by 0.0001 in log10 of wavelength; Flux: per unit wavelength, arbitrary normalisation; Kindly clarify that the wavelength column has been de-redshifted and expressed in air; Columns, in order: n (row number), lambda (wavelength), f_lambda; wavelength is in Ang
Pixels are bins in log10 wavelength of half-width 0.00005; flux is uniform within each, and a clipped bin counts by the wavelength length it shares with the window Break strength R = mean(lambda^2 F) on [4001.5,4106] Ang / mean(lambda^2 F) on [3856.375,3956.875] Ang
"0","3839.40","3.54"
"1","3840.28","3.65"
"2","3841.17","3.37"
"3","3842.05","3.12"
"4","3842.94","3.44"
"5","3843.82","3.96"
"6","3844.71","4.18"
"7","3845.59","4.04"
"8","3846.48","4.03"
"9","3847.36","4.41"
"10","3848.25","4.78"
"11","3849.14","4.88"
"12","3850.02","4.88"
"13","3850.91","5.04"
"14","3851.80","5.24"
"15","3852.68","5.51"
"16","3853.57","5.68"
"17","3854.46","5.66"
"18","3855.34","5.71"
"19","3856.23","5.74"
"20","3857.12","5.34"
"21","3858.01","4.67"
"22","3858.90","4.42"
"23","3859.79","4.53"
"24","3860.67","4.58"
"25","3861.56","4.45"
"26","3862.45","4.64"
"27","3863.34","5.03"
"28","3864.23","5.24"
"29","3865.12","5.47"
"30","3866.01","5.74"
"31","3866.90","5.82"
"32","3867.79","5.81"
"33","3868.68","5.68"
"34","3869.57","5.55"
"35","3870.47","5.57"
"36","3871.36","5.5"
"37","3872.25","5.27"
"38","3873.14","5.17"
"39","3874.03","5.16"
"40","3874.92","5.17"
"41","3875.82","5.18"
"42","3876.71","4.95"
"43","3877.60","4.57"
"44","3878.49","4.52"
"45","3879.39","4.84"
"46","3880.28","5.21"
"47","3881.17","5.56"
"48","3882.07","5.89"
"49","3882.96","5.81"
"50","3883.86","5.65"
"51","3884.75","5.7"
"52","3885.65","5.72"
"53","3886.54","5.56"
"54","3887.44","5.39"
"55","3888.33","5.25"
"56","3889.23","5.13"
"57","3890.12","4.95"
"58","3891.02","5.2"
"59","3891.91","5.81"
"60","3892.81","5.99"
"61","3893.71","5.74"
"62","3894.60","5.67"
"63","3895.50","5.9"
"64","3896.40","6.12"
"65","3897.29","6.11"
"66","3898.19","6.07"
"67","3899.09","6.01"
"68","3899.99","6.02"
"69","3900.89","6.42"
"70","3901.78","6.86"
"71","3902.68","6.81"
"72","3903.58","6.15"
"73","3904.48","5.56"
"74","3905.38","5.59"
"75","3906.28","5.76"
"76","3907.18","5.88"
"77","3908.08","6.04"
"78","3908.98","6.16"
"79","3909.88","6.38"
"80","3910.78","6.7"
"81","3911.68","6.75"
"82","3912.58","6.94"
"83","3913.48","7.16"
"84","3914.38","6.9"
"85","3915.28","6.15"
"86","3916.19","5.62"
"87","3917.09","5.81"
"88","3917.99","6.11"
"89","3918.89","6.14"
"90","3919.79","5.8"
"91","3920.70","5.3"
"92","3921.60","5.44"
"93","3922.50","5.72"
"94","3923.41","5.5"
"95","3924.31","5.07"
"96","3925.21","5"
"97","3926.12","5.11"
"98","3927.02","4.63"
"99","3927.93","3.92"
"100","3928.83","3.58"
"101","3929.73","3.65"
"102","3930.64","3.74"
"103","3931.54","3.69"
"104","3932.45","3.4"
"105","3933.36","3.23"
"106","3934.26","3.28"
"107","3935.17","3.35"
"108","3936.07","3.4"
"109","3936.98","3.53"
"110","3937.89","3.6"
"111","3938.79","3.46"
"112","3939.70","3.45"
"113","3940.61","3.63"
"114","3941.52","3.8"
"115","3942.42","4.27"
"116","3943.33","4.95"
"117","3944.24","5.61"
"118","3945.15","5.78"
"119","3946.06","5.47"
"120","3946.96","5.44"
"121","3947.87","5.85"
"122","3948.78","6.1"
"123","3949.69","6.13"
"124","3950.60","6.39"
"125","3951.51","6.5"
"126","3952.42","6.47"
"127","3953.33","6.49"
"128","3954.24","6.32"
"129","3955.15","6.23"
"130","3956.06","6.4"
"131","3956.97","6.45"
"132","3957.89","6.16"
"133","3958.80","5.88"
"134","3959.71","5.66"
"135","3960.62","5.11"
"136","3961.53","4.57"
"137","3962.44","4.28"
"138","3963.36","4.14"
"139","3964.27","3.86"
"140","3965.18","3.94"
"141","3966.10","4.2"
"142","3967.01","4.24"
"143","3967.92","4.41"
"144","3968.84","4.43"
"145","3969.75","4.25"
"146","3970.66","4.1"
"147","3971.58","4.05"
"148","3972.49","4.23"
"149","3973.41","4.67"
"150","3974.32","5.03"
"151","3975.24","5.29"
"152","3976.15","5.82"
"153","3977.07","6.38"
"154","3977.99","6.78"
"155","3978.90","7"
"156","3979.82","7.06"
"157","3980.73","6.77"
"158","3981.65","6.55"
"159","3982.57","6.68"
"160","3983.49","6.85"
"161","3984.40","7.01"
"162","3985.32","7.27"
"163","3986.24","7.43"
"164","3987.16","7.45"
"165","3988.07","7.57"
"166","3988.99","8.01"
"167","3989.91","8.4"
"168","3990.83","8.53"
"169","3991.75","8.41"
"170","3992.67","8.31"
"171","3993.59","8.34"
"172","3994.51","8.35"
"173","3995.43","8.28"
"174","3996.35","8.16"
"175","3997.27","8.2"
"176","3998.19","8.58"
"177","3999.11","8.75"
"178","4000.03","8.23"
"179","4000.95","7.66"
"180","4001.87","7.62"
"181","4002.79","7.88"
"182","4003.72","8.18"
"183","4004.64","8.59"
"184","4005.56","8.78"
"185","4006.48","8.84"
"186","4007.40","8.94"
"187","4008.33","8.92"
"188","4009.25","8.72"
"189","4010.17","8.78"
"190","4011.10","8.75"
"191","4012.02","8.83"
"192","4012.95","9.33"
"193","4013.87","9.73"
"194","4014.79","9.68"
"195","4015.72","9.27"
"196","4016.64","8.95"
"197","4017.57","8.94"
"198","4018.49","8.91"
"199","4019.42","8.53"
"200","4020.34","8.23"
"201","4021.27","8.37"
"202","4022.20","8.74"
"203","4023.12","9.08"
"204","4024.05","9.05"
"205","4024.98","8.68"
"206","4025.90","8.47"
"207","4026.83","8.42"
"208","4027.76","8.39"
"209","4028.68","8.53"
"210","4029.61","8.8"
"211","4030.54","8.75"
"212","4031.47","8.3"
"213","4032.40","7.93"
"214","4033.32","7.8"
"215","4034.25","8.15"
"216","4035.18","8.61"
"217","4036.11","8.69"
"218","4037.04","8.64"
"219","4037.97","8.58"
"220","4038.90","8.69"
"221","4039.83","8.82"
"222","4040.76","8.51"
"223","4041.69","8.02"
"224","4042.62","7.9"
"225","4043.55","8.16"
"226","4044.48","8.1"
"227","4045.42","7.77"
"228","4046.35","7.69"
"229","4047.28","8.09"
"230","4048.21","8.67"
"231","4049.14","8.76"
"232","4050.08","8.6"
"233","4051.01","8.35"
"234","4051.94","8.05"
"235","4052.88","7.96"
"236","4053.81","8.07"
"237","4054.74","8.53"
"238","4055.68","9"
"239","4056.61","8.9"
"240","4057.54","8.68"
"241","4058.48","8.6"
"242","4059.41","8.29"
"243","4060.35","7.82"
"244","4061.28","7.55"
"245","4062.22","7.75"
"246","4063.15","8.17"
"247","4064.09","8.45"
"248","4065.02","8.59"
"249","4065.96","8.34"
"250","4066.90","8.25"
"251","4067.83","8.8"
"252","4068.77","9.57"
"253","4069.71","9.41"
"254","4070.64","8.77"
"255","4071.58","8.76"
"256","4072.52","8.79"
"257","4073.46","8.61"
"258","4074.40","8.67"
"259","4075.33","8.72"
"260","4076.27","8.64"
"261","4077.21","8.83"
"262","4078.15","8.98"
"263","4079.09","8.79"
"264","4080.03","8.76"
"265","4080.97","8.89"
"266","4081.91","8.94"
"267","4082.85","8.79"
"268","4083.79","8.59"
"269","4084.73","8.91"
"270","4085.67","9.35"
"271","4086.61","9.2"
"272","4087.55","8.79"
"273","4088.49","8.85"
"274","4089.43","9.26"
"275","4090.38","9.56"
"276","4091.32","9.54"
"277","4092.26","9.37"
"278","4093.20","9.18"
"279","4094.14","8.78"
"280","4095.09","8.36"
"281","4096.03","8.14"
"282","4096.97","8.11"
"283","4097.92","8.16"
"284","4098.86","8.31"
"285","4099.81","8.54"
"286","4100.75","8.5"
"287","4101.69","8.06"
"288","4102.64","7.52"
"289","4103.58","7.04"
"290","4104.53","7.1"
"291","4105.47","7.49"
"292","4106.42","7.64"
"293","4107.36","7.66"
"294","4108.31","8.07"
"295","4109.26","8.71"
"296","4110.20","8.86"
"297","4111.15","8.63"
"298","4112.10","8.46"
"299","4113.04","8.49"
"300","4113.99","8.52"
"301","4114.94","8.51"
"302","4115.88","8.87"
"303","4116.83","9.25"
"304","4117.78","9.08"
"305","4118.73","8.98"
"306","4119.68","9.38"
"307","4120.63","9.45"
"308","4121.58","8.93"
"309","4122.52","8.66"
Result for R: 1.72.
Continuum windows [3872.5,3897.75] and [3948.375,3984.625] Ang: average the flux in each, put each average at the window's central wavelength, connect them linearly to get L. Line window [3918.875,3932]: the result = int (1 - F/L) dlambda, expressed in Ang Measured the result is 1.7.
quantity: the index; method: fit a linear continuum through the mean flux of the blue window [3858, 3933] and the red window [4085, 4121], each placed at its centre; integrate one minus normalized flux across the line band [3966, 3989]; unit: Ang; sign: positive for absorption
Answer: 2.82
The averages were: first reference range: 5.47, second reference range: 8.57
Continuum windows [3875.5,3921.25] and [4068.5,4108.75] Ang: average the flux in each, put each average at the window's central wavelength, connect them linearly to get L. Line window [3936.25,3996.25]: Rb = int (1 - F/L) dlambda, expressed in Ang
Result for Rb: 9.0 Ang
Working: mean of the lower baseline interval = 5.84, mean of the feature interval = 5.82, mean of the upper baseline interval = 8.6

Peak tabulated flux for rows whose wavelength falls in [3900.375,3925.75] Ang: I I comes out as 7.16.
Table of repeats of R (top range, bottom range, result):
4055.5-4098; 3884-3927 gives 1.62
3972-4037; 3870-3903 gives 1.53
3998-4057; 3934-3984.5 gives 1.69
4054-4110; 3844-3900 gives 1.80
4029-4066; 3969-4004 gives 1.22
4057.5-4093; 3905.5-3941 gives 1.89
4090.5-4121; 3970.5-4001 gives 1.27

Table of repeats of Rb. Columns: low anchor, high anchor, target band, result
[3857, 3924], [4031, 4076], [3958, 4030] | 1.5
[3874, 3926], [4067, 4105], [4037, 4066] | -0.6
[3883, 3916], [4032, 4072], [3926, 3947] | 8.1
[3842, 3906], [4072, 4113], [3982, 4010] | -3.8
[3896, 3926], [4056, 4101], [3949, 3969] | 4.1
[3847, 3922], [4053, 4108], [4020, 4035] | -1.4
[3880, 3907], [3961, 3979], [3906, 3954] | 1.1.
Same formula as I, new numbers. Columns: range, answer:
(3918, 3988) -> 7.45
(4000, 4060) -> 9.73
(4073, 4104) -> 9.56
